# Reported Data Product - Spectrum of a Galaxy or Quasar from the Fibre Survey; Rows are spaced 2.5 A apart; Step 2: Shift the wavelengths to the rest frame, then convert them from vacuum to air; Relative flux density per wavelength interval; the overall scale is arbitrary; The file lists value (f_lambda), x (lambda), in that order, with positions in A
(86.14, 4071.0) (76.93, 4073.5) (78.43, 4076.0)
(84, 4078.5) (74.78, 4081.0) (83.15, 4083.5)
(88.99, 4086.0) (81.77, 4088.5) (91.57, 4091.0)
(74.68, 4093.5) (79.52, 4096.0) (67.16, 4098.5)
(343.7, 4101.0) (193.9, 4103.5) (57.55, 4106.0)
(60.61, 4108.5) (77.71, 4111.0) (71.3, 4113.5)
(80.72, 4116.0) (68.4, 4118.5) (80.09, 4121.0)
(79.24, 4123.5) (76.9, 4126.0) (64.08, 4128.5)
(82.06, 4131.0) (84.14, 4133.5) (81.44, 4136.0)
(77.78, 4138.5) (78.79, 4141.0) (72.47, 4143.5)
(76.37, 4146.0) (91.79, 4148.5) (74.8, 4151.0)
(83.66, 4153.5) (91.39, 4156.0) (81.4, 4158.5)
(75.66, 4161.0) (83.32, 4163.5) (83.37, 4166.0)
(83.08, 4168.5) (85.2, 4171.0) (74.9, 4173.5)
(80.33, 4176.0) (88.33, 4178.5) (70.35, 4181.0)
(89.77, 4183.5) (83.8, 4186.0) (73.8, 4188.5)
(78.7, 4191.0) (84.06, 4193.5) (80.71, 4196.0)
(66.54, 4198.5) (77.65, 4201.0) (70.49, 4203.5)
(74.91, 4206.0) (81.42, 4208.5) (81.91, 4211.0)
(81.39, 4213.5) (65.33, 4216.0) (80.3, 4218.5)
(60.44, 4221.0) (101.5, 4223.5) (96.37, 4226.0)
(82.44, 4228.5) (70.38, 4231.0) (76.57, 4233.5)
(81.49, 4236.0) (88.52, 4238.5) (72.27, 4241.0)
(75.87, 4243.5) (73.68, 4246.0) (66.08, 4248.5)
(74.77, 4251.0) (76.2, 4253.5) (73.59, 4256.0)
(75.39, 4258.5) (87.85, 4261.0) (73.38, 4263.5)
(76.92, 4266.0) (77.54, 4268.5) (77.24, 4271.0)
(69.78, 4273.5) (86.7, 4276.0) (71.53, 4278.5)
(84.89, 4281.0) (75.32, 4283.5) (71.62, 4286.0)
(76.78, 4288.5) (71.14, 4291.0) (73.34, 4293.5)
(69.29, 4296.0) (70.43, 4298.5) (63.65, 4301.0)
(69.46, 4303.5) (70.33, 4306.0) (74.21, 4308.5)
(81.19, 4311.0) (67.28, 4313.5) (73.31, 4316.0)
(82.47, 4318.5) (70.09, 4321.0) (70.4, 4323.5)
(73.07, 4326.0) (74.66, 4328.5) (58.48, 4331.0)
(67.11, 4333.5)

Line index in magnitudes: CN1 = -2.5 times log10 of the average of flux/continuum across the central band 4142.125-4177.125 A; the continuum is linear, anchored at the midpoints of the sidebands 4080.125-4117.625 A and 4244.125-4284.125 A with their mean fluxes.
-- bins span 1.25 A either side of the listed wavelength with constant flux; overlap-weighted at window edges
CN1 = 0.14 mag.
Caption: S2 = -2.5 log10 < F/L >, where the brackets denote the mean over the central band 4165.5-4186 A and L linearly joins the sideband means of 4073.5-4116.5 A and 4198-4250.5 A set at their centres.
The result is 0.05 mag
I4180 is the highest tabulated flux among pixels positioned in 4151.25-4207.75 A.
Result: 91.39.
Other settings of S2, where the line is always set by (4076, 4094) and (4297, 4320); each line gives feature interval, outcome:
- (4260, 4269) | -0.061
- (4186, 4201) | 0.004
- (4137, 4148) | 0.035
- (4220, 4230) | -0.123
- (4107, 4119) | 0.139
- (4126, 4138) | 0.038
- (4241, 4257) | 0.028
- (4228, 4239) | -0.045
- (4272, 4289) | -0.043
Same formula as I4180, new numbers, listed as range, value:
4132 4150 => 91.79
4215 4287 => 101.5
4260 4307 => 87.85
